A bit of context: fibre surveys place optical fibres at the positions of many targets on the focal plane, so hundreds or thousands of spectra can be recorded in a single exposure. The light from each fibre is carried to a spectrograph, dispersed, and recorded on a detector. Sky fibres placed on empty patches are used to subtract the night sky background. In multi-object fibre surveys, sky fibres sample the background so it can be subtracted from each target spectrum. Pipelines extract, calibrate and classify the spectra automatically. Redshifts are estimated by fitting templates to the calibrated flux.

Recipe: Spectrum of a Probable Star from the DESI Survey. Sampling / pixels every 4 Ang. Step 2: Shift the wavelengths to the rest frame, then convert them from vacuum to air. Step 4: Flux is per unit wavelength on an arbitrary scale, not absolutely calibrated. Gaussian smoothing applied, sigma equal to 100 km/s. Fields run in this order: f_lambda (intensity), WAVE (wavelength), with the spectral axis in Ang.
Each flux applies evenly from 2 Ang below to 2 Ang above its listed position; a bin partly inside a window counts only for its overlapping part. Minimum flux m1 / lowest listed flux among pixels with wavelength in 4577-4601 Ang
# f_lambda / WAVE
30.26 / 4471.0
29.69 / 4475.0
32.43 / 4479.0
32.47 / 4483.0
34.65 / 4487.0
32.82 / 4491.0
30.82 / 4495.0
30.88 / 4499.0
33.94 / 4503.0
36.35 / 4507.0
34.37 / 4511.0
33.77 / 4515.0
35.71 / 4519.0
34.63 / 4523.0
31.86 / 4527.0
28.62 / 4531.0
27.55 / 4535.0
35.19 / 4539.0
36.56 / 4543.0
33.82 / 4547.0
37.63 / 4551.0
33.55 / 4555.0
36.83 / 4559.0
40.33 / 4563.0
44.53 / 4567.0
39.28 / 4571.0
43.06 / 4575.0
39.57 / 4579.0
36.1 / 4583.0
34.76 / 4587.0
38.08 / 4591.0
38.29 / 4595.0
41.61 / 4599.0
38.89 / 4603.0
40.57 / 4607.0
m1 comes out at 34.76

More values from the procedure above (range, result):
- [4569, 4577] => 39.28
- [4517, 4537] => 27.55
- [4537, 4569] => 33.55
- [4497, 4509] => 30.88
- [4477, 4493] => 32.43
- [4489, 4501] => 30.82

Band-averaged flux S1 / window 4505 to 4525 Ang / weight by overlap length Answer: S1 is 35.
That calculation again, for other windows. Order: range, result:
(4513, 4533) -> 32.9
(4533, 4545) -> 33.1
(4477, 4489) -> 33.2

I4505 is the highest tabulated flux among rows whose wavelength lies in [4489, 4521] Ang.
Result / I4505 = 36.35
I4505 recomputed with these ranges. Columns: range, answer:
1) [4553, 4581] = 44.53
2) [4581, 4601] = 41.61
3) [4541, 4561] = 37.63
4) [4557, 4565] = 40.33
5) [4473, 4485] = 32.47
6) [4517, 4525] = 35.71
